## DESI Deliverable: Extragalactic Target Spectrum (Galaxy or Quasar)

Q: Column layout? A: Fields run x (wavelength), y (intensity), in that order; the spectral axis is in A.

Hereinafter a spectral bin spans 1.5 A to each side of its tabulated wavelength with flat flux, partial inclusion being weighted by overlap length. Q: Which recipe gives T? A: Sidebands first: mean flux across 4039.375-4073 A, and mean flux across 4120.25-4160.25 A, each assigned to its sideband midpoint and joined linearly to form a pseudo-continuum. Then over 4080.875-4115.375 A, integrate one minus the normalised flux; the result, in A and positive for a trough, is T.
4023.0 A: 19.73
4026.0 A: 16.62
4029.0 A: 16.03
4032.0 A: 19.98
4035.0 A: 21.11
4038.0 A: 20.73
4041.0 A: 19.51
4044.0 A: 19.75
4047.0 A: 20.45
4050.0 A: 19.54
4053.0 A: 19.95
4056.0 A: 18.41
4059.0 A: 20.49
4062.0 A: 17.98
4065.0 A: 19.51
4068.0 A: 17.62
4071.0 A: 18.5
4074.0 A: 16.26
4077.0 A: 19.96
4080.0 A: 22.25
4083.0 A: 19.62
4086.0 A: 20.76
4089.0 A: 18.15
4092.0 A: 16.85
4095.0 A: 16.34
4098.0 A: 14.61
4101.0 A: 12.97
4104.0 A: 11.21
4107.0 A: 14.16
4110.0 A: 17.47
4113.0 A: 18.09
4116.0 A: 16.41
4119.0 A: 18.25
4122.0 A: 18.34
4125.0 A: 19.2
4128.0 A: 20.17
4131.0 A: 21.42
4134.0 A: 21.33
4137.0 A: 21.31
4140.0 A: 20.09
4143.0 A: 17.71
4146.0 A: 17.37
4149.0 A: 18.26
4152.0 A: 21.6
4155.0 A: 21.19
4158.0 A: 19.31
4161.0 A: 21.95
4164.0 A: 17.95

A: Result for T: 5.3 A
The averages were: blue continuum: 19.2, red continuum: 19.8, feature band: 16.5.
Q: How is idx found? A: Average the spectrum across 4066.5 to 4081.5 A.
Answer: 18.9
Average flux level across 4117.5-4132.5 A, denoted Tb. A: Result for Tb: 19.5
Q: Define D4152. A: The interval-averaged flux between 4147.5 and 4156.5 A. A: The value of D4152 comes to 20.4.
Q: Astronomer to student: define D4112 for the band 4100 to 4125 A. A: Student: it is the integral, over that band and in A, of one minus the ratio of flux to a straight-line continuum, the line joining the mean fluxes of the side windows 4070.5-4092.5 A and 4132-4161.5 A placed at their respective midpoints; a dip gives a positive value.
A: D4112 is 4.4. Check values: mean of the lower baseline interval 19.2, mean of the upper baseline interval 20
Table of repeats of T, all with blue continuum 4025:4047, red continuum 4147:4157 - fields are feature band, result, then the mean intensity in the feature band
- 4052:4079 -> 1.0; 18.8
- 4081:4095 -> 0.7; 18.7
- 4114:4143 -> 0.7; 19.5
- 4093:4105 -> 3.5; 14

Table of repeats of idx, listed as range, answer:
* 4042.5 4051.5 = 19.9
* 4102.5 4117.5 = 15.5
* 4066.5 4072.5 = 18.1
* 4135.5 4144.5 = 19.7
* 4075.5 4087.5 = 20.6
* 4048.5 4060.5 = 19.6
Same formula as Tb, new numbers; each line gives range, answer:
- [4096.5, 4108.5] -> 13.2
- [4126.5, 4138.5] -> 21.1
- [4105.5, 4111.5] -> 15.8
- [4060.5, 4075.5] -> 18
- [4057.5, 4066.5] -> 19.3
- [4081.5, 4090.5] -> 19.5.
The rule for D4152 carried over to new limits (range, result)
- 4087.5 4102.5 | 15.8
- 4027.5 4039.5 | 19.5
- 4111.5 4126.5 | 18.1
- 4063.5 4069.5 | 18.6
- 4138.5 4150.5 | 18.4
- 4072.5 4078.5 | 18.1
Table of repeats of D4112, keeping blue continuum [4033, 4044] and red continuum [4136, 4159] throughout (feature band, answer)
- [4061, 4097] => 2.6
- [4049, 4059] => 0.4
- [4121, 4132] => 0.0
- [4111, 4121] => 1.1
